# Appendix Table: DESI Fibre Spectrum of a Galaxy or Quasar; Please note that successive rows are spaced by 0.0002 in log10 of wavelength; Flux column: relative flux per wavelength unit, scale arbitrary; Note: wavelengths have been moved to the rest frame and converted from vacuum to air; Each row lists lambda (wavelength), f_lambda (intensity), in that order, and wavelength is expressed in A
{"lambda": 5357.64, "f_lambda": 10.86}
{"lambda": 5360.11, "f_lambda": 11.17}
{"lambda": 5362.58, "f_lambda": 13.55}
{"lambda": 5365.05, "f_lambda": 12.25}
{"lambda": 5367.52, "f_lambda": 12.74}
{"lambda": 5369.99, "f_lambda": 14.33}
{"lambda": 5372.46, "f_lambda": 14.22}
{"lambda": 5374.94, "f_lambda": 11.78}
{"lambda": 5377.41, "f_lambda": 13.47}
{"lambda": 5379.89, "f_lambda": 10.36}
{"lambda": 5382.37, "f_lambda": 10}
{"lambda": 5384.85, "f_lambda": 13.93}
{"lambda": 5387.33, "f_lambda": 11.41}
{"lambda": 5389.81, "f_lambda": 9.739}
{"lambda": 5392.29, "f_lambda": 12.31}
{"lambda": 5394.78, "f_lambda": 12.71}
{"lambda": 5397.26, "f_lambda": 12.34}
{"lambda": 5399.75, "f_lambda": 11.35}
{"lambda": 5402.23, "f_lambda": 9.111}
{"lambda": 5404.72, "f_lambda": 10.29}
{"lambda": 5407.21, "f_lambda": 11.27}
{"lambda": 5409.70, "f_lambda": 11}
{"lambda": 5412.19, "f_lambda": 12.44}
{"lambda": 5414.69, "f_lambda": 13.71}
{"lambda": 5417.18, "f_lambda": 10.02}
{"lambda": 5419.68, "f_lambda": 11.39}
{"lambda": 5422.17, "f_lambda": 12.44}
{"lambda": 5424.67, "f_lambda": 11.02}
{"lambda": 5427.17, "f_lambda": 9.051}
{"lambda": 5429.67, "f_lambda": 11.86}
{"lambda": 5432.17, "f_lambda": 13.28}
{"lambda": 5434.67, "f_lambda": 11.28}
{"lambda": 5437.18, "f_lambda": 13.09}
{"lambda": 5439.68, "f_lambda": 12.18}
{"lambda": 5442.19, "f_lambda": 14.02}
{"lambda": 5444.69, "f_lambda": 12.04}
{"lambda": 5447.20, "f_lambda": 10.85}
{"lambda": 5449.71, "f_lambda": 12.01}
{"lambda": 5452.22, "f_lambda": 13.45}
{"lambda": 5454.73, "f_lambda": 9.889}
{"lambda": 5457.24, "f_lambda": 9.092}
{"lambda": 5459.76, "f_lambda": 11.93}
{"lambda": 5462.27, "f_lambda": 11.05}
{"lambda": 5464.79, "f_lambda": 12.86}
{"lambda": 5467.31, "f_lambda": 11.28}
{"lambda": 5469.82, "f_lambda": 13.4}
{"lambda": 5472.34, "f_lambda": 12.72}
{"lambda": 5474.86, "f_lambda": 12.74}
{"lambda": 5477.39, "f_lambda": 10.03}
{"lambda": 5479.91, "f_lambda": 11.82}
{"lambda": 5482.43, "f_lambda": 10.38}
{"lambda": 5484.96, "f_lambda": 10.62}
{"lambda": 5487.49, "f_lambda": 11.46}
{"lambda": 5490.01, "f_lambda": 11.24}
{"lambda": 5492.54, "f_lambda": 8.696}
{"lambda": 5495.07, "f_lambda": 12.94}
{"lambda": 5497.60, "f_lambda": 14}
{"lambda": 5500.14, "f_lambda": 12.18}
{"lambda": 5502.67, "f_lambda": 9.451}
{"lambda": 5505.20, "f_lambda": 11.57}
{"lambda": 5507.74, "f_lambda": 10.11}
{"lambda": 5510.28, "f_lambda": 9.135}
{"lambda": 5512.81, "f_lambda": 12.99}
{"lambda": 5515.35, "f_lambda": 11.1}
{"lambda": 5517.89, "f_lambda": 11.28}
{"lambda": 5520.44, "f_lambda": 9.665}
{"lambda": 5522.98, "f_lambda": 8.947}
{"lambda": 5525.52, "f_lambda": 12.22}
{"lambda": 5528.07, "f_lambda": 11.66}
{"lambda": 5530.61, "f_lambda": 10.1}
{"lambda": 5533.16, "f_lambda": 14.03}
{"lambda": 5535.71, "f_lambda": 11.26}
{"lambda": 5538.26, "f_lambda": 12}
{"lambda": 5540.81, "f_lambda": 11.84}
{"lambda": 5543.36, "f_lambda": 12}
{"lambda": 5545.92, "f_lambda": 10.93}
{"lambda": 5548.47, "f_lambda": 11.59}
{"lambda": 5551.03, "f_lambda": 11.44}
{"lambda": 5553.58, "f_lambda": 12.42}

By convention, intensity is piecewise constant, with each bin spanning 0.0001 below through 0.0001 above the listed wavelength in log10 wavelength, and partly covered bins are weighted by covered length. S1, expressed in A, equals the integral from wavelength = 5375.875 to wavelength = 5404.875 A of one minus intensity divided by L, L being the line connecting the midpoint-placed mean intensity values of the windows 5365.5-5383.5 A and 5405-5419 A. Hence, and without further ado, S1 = 1.5 A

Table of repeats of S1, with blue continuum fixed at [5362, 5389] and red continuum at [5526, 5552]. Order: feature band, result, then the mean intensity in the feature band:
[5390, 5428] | 3.0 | 11.3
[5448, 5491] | 1.8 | 11.5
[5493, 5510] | 0.7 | 11.4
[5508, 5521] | 1.1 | 10.8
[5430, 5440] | -0.2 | 12.4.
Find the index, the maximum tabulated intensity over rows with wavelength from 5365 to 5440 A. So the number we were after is 14.33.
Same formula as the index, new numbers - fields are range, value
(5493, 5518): 14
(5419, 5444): 14.02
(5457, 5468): 12.86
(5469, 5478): 13.4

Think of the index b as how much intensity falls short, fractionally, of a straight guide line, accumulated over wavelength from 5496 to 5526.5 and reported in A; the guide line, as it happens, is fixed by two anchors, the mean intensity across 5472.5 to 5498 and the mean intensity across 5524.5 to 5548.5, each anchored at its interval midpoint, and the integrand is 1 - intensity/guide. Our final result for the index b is 1.3 A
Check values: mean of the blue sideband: 11.4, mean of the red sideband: 11.8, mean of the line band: 11.1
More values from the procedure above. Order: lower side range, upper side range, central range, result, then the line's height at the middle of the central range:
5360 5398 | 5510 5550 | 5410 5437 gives 0.8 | 12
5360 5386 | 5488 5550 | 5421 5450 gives 0.3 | 12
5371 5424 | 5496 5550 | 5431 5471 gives -1.5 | 11.5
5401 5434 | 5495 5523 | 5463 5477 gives -1.5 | 11.2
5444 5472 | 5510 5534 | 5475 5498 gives 0.4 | 11.4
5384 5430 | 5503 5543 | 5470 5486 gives -0.4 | 11.3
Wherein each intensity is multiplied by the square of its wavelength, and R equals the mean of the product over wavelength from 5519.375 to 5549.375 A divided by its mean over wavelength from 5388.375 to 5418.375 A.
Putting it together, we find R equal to 1.0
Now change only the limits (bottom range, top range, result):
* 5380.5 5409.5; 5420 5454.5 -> 1.08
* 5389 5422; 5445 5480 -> 1.04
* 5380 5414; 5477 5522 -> 1.01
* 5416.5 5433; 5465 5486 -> 1.06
